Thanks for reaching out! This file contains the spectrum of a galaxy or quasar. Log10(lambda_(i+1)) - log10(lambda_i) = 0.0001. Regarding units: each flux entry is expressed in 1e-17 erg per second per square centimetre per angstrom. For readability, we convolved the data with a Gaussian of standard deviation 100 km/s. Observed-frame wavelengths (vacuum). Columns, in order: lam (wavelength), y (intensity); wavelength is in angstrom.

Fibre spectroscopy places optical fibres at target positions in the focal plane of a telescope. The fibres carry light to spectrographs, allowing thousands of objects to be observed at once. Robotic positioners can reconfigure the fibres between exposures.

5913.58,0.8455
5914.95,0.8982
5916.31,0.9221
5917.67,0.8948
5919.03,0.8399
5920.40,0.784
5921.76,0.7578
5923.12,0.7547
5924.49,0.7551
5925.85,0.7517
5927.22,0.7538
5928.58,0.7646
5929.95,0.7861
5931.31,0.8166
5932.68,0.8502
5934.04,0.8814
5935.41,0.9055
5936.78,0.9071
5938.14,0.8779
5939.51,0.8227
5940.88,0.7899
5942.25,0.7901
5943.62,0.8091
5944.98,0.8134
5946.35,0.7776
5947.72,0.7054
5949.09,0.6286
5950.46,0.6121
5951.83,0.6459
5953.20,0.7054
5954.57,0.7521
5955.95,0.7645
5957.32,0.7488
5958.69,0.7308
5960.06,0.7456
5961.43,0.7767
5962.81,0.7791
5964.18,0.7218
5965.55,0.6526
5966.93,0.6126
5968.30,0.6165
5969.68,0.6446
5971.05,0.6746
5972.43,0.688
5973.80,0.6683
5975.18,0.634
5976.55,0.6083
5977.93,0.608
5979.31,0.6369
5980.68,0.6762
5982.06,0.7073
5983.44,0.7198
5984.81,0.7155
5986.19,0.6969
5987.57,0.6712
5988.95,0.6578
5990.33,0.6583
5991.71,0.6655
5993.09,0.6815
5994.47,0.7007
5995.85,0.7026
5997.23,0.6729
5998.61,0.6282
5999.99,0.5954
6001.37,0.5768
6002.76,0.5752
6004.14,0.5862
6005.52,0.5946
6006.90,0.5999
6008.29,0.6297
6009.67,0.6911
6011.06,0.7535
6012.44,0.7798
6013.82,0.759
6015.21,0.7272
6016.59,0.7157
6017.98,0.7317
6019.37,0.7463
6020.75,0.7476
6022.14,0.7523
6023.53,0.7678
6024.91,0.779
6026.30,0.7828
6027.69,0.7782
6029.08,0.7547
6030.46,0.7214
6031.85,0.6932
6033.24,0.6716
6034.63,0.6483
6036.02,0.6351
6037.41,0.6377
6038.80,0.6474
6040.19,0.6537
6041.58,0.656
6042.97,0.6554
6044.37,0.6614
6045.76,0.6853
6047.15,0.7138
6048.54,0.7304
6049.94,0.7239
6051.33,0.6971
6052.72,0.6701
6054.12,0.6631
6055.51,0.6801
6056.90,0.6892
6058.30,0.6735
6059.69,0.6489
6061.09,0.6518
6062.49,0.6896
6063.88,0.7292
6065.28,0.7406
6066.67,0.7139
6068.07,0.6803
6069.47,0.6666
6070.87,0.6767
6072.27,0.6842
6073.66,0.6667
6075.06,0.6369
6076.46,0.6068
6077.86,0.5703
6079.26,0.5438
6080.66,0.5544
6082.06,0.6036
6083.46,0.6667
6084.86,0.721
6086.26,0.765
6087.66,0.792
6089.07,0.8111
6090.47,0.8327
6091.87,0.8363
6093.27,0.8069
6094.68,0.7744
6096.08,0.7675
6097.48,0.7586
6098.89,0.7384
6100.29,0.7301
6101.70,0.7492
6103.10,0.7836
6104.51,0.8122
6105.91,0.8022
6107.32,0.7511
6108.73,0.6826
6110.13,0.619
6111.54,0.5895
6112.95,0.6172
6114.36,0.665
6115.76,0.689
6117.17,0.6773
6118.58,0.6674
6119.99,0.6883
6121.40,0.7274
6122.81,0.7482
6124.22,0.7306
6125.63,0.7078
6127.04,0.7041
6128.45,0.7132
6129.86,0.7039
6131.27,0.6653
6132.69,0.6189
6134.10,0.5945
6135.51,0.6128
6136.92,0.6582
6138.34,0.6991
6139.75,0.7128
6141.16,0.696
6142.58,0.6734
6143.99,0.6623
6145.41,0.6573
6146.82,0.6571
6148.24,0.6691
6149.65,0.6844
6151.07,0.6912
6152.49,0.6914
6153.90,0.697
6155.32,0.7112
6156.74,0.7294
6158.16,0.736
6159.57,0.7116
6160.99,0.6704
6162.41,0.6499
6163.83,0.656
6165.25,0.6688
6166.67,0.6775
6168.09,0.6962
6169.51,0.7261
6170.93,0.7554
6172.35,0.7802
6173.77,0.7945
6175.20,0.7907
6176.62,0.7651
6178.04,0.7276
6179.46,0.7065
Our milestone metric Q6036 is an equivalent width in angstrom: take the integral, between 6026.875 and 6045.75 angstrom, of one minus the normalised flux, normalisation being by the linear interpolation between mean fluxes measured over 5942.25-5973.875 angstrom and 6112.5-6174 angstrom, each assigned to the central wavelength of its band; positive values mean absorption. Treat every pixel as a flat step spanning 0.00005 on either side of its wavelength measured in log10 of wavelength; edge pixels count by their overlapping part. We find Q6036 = 0.6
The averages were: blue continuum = 0.71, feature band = 0.679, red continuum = 0.689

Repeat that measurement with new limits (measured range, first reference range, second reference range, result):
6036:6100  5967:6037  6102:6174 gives -0.5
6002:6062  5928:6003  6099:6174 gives 1.3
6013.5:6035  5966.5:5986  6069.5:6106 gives -1.7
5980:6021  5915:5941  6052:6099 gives 4.5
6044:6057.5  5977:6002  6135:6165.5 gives -0.4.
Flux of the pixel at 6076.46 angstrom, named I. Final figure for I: 0.6068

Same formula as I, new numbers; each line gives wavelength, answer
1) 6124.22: 0.7306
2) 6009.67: 0.6911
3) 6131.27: 0.6653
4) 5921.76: 0.7578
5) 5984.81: 0.7155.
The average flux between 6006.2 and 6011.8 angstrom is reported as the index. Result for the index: 0.669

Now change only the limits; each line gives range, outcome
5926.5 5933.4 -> 0.795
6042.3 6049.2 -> 0.689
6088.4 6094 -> 0.822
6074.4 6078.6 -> 0.603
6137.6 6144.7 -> 0.688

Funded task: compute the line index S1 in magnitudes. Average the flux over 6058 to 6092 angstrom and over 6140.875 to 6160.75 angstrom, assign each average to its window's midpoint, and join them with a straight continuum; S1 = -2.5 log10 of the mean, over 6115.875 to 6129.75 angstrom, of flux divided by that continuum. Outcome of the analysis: -0.03 mag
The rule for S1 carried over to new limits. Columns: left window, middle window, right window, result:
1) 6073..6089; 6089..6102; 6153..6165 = -0.18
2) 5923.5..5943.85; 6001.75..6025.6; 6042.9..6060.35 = 0.04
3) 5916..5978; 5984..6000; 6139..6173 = 0.10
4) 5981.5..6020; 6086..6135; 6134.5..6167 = -0.07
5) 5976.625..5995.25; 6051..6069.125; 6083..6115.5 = 0.05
